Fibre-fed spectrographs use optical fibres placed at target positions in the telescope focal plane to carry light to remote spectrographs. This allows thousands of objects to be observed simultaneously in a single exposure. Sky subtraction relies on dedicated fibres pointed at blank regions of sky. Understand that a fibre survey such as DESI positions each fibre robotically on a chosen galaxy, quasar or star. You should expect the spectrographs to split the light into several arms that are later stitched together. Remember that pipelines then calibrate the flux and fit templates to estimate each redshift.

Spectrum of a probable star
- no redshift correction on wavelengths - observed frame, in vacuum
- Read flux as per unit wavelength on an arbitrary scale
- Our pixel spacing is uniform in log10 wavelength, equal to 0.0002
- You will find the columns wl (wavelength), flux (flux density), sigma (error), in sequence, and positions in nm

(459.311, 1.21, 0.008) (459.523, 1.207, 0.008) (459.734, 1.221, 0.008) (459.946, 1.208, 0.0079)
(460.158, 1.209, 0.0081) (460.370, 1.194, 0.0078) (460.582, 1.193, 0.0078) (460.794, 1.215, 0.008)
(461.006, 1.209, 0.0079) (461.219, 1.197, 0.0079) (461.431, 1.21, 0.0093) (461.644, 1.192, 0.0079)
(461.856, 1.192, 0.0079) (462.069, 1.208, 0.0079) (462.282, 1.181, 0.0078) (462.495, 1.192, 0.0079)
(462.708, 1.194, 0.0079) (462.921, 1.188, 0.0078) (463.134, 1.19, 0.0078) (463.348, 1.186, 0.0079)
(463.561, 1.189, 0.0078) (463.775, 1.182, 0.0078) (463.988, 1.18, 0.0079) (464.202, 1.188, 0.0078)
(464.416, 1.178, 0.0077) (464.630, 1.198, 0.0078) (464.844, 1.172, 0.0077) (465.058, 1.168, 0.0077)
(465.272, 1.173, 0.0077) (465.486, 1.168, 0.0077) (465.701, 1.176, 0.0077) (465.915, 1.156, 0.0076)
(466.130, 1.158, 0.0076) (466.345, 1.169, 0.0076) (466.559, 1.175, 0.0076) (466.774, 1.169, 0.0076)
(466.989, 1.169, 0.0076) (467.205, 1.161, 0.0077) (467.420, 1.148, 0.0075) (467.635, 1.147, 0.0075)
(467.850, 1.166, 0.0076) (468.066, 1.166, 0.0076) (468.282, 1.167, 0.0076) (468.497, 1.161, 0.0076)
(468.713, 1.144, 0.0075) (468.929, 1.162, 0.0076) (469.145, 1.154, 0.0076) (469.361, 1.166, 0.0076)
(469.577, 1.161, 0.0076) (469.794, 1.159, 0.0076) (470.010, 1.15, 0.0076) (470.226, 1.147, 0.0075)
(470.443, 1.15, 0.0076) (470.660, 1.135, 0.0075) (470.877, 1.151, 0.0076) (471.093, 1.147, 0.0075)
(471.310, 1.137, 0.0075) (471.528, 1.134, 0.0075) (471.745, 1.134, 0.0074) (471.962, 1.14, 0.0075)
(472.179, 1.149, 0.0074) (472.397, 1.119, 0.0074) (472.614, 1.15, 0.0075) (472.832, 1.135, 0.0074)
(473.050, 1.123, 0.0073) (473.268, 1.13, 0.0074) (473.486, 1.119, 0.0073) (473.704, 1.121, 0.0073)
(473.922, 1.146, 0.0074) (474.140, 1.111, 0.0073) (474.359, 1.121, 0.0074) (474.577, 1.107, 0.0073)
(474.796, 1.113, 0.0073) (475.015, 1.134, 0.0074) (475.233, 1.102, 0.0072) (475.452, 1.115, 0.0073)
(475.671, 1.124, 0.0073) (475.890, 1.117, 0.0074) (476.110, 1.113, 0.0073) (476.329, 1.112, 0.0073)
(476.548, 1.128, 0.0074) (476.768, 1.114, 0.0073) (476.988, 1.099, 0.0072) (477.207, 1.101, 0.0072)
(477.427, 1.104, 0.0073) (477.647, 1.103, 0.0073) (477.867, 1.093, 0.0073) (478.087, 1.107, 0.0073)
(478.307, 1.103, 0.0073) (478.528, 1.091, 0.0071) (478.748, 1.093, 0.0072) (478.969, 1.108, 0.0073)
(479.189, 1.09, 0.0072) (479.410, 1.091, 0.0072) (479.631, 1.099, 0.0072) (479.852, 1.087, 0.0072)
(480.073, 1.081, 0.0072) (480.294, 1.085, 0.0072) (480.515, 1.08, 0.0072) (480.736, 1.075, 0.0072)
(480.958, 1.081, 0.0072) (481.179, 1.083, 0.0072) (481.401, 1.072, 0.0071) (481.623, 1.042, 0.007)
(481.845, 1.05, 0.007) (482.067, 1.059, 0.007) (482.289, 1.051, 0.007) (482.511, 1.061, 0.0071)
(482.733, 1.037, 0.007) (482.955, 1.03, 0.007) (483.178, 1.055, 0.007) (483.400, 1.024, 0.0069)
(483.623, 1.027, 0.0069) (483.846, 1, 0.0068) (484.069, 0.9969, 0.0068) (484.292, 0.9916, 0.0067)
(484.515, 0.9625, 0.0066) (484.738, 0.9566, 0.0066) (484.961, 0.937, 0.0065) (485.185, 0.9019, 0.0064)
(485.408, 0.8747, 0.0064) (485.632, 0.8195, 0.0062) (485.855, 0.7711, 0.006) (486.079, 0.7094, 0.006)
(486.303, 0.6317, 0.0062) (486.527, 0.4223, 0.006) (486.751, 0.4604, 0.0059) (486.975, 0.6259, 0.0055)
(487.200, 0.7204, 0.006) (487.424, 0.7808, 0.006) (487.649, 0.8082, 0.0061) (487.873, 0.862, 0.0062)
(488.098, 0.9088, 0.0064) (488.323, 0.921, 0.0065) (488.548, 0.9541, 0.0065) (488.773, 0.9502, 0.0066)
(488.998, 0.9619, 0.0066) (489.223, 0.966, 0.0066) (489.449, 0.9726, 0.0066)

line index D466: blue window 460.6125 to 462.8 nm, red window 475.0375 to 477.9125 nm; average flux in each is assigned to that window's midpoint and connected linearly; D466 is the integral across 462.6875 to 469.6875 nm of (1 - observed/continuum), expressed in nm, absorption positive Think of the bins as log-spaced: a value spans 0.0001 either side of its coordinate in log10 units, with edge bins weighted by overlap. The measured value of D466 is 0.01 nm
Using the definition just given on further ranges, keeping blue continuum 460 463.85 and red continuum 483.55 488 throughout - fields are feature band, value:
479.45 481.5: -0.426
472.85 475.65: -0.348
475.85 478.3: -0.403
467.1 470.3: -0.210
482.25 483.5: -0.269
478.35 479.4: -0.197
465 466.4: -0.039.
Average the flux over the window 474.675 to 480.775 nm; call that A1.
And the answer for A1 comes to 1.1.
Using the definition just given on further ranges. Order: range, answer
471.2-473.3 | 1.14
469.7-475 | 1.13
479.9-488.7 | 0.924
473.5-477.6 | 1.12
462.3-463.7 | 1.19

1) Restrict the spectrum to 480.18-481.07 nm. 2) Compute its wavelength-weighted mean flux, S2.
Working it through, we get 1.08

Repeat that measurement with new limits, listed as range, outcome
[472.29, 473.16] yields 1.13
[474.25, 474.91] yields 1.11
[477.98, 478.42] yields 1.1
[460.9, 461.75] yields 1.2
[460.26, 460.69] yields 1.19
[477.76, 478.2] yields 1.1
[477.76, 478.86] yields 1.1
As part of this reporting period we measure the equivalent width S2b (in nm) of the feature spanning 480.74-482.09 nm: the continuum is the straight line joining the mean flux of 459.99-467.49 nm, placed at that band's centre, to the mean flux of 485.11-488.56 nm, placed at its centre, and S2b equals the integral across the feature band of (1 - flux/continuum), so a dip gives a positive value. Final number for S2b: -0.33 nm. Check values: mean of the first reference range 1.18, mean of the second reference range 0.754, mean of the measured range 1.07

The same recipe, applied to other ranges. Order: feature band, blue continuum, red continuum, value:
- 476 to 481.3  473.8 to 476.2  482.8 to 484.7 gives -0.12 nm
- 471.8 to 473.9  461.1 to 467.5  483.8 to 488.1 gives -0.21 nm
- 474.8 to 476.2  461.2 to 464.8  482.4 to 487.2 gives -0.16 nm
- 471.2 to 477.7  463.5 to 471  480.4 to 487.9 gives -0.40 nm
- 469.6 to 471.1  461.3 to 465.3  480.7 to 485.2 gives -0.03 nm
